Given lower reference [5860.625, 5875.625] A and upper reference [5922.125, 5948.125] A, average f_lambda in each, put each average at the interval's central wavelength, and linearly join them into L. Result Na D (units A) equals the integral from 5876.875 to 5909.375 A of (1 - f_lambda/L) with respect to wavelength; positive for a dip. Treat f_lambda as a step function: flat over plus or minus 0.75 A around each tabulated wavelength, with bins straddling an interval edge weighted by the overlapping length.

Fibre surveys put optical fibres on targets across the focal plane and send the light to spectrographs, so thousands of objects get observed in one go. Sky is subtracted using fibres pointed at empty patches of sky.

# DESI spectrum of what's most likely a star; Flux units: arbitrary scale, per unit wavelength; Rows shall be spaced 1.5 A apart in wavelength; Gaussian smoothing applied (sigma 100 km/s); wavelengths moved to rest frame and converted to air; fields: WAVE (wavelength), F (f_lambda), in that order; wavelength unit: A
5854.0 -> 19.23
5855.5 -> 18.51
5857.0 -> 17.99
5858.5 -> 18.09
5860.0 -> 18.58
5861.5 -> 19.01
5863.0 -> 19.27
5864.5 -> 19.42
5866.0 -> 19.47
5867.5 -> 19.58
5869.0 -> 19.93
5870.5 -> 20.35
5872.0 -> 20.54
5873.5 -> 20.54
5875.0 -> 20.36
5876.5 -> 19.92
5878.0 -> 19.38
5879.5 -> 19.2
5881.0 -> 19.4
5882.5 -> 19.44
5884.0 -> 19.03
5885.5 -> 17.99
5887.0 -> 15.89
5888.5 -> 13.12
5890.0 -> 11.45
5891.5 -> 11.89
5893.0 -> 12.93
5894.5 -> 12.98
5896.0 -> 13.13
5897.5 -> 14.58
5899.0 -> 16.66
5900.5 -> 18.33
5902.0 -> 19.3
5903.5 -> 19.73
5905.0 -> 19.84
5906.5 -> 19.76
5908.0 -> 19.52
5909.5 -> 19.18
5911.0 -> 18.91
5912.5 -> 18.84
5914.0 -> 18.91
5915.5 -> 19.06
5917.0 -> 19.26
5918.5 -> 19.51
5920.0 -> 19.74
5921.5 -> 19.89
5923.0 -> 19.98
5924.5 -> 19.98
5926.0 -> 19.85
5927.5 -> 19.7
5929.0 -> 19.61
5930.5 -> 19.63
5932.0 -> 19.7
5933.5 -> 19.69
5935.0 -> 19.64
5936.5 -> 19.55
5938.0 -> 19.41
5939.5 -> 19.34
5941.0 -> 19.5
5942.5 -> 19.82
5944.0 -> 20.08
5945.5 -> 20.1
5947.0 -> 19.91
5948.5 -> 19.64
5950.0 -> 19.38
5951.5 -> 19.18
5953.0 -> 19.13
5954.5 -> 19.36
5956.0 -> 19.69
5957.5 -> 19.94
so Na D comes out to 4.7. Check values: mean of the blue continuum 19.8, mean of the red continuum 19.7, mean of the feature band 16.9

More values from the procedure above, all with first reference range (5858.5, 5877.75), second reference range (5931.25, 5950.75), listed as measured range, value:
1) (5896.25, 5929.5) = 1.1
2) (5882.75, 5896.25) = 3.5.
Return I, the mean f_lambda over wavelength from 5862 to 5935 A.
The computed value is 18.4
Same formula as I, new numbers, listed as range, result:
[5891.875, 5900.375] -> 14.3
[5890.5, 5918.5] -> 17.4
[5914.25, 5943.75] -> 19.6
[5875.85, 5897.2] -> 16.1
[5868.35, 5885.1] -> 19.8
